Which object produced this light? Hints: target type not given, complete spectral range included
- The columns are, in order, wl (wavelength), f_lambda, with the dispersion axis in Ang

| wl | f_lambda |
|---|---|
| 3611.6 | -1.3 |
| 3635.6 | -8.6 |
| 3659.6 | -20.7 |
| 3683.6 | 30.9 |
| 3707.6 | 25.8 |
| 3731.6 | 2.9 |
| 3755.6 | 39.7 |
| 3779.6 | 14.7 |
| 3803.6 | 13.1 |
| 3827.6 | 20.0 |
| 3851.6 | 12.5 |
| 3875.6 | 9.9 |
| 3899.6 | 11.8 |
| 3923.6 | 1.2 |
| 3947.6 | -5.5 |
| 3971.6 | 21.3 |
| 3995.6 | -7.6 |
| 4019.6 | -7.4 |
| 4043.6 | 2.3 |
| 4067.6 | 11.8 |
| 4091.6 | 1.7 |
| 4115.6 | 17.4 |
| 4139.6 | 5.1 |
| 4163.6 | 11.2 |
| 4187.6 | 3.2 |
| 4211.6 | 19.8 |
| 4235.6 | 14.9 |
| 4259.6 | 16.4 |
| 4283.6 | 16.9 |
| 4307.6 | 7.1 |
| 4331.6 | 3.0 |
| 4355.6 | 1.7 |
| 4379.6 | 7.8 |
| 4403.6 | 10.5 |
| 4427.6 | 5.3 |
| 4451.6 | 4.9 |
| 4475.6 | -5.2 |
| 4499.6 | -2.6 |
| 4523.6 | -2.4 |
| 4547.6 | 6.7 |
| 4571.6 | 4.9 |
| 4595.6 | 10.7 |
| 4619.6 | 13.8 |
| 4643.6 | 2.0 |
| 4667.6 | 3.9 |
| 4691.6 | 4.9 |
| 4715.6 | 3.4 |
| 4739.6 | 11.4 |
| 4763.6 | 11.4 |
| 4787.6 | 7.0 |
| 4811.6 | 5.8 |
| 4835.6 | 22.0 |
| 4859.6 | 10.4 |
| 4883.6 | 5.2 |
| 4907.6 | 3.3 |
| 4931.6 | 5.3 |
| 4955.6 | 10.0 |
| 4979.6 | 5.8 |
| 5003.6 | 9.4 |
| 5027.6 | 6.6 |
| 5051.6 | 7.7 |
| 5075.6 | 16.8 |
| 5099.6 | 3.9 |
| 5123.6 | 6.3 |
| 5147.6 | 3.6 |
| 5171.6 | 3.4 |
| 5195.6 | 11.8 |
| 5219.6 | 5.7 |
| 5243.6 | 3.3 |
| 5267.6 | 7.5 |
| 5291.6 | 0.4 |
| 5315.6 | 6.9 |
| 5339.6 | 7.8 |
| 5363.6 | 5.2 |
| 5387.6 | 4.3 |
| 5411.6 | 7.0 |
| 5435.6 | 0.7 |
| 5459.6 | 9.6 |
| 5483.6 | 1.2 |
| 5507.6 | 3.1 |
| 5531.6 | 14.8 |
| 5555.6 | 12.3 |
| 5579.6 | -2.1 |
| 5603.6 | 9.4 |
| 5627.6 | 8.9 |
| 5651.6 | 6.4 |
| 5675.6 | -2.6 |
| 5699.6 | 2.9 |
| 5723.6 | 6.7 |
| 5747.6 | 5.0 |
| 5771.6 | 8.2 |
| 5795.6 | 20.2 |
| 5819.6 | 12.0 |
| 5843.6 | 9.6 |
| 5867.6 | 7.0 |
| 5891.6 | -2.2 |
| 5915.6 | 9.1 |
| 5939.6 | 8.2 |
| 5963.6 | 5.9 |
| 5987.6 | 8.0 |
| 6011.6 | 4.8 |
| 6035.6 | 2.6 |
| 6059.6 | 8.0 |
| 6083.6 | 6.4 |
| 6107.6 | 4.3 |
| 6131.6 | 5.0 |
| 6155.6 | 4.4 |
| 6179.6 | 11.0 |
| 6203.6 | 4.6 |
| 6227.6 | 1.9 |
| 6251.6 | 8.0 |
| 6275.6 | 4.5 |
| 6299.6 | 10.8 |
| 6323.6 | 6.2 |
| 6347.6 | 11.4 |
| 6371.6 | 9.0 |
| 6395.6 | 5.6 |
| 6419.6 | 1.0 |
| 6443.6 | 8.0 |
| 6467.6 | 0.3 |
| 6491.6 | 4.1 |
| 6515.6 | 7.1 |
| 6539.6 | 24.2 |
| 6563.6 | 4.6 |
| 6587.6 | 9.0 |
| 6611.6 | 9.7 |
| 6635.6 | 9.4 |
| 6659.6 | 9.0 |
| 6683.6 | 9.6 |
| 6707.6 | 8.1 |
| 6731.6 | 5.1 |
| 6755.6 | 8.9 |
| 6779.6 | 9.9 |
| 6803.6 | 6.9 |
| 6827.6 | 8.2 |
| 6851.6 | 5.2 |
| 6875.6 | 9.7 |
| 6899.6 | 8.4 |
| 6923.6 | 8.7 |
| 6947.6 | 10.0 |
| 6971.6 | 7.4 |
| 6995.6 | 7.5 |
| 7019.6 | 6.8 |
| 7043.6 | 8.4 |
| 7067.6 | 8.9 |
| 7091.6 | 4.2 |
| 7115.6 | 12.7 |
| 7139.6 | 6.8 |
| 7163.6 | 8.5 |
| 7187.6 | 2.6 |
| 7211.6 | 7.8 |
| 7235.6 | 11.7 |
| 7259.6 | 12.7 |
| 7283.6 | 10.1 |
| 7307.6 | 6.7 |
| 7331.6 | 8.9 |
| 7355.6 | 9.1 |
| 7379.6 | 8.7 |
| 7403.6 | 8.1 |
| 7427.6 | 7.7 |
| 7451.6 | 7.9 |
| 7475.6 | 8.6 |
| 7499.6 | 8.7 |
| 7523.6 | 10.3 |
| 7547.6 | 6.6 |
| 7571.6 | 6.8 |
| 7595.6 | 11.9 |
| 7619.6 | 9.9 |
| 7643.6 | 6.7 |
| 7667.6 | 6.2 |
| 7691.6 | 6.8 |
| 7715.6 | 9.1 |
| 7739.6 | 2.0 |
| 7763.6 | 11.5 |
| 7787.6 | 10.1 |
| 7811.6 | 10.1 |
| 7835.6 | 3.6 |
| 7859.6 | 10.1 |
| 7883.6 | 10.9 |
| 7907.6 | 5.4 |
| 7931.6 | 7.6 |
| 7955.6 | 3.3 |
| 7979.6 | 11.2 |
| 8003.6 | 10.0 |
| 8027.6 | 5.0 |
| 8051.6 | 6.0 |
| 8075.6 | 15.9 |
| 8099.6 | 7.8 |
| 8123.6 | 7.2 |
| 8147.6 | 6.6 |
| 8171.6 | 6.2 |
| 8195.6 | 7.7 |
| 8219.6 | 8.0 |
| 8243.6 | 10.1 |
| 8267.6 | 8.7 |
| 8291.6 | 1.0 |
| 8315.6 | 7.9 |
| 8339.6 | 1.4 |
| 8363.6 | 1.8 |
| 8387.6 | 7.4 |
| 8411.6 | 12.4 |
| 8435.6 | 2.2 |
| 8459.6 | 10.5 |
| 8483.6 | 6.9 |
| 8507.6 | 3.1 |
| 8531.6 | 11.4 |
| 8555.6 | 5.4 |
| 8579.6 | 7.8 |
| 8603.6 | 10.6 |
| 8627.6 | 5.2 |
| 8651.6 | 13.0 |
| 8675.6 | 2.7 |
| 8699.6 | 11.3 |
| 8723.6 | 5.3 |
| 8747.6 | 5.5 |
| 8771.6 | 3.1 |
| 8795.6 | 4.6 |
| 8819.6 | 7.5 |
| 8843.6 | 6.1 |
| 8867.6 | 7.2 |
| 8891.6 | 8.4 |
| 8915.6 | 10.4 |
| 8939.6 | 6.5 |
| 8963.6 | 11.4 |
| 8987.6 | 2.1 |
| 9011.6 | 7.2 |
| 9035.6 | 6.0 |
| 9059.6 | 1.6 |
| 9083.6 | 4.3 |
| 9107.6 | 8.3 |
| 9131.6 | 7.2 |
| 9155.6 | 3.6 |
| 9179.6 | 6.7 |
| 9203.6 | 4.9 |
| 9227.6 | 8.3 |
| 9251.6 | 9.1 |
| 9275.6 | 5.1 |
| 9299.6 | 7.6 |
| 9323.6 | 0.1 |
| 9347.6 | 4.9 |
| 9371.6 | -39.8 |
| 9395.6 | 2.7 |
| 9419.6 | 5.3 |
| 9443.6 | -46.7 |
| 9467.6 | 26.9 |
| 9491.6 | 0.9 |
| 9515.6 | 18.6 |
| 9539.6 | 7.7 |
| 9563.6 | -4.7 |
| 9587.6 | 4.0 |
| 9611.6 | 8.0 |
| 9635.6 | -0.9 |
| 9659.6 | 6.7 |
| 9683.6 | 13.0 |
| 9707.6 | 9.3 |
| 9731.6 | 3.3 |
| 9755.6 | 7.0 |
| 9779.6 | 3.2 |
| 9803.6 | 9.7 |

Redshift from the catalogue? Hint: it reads 0.75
